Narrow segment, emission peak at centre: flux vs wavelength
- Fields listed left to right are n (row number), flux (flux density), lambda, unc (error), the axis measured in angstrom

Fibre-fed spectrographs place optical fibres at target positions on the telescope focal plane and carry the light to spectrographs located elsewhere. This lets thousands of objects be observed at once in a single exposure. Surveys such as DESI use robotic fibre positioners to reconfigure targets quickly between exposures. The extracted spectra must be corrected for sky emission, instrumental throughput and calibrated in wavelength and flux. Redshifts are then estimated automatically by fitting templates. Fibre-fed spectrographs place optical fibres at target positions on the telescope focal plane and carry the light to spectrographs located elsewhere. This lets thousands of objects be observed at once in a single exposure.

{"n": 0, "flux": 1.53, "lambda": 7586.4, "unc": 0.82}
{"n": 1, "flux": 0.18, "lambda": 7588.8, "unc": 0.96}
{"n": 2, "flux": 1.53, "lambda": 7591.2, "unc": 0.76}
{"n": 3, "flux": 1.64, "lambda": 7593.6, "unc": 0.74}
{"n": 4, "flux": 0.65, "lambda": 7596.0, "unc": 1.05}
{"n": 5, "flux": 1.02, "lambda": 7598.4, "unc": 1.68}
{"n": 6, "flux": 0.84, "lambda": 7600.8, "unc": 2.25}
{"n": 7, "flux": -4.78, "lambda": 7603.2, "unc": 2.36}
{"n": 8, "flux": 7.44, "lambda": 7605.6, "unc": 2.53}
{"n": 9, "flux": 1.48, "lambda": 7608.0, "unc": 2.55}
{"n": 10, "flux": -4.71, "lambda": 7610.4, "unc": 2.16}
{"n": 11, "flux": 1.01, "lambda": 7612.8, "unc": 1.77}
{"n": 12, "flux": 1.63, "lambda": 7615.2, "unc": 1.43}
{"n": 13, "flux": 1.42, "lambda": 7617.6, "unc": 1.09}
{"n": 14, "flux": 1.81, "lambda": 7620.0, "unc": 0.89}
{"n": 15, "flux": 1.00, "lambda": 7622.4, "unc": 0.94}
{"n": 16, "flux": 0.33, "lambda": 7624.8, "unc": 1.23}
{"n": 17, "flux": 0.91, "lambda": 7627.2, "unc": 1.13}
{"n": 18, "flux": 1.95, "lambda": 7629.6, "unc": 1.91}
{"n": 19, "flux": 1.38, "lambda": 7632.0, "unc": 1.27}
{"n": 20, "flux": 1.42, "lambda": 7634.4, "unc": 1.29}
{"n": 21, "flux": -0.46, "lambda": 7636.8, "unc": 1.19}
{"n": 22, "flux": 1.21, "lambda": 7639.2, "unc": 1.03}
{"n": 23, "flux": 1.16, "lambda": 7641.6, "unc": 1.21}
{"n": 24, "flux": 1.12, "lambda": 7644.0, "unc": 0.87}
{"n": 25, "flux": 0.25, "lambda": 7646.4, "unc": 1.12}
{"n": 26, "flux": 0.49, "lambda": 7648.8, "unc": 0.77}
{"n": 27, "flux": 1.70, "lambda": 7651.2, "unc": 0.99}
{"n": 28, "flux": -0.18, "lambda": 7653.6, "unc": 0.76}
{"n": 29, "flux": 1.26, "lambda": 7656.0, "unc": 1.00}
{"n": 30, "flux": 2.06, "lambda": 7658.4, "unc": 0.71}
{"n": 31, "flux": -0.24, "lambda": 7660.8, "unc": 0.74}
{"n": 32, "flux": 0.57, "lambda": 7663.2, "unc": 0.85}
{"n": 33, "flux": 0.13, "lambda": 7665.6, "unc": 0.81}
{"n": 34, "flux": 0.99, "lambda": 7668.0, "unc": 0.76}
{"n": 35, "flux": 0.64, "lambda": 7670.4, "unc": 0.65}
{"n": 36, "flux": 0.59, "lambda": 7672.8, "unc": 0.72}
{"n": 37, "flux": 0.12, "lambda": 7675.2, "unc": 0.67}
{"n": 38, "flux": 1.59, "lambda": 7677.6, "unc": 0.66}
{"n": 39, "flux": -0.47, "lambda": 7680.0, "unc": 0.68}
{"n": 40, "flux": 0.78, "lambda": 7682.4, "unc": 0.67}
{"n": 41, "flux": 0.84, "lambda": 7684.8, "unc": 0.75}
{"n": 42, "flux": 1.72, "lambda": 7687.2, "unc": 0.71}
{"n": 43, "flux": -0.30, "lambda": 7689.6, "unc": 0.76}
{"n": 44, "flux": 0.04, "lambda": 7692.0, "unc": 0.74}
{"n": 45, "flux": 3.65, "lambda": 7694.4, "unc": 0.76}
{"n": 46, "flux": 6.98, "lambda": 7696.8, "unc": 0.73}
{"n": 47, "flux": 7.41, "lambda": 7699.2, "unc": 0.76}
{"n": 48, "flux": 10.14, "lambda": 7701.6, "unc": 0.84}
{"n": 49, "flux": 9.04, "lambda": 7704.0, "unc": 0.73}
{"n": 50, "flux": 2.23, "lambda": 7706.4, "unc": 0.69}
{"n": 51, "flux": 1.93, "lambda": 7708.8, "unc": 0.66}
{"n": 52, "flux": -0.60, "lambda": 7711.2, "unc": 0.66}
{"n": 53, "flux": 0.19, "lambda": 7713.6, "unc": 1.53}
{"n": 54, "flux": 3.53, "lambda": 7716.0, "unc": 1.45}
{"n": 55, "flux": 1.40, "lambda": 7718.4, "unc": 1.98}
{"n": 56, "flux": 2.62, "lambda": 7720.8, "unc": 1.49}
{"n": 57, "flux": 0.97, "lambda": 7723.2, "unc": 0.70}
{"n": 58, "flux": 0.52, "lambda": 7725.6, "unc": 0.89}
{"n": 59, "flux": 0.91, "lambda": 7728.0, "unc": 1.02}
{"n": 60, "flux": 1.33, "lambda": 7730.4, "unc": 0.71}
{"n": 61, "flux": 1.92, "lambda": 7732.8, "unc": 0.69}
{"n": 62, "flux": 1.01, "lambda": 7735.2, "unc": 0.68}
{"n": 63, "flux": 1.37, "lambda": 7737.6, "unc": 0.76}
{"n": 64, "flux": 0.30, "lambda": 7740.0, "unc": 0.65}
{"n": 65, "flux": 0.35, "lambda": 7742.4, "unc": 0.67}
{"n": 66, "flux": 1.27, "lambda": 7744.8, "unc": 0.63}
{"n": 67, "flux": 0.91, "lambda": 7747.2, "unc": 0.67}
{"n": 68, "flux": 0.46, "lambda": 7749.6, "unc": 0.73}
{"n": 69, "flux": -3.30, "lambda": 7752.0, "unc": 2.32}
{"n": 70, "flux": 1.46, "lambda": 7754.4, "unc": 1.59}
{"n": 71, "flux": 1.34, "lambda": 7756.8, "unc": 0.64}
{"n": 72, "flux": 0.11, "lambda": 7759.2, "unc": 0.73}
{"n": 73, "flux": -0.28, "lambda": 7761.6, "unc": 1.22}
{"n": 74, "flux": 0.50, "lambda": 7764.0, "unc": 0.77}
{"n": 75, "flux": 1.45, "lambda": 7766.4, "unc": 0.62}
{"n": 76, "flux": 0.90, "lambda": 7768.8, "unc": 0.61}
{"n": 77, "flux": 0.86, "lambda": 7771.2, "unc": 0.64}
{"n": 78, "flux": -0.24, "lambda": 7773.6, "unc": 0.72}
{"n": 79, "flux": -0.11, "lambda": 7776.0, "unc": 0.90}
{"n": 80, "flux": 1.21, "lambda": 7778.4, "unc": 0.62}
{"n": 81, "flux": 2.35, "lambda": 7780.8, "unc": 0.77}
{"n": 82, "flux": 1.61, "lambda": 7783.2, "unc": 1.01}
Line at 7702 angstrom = [O II] 3727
